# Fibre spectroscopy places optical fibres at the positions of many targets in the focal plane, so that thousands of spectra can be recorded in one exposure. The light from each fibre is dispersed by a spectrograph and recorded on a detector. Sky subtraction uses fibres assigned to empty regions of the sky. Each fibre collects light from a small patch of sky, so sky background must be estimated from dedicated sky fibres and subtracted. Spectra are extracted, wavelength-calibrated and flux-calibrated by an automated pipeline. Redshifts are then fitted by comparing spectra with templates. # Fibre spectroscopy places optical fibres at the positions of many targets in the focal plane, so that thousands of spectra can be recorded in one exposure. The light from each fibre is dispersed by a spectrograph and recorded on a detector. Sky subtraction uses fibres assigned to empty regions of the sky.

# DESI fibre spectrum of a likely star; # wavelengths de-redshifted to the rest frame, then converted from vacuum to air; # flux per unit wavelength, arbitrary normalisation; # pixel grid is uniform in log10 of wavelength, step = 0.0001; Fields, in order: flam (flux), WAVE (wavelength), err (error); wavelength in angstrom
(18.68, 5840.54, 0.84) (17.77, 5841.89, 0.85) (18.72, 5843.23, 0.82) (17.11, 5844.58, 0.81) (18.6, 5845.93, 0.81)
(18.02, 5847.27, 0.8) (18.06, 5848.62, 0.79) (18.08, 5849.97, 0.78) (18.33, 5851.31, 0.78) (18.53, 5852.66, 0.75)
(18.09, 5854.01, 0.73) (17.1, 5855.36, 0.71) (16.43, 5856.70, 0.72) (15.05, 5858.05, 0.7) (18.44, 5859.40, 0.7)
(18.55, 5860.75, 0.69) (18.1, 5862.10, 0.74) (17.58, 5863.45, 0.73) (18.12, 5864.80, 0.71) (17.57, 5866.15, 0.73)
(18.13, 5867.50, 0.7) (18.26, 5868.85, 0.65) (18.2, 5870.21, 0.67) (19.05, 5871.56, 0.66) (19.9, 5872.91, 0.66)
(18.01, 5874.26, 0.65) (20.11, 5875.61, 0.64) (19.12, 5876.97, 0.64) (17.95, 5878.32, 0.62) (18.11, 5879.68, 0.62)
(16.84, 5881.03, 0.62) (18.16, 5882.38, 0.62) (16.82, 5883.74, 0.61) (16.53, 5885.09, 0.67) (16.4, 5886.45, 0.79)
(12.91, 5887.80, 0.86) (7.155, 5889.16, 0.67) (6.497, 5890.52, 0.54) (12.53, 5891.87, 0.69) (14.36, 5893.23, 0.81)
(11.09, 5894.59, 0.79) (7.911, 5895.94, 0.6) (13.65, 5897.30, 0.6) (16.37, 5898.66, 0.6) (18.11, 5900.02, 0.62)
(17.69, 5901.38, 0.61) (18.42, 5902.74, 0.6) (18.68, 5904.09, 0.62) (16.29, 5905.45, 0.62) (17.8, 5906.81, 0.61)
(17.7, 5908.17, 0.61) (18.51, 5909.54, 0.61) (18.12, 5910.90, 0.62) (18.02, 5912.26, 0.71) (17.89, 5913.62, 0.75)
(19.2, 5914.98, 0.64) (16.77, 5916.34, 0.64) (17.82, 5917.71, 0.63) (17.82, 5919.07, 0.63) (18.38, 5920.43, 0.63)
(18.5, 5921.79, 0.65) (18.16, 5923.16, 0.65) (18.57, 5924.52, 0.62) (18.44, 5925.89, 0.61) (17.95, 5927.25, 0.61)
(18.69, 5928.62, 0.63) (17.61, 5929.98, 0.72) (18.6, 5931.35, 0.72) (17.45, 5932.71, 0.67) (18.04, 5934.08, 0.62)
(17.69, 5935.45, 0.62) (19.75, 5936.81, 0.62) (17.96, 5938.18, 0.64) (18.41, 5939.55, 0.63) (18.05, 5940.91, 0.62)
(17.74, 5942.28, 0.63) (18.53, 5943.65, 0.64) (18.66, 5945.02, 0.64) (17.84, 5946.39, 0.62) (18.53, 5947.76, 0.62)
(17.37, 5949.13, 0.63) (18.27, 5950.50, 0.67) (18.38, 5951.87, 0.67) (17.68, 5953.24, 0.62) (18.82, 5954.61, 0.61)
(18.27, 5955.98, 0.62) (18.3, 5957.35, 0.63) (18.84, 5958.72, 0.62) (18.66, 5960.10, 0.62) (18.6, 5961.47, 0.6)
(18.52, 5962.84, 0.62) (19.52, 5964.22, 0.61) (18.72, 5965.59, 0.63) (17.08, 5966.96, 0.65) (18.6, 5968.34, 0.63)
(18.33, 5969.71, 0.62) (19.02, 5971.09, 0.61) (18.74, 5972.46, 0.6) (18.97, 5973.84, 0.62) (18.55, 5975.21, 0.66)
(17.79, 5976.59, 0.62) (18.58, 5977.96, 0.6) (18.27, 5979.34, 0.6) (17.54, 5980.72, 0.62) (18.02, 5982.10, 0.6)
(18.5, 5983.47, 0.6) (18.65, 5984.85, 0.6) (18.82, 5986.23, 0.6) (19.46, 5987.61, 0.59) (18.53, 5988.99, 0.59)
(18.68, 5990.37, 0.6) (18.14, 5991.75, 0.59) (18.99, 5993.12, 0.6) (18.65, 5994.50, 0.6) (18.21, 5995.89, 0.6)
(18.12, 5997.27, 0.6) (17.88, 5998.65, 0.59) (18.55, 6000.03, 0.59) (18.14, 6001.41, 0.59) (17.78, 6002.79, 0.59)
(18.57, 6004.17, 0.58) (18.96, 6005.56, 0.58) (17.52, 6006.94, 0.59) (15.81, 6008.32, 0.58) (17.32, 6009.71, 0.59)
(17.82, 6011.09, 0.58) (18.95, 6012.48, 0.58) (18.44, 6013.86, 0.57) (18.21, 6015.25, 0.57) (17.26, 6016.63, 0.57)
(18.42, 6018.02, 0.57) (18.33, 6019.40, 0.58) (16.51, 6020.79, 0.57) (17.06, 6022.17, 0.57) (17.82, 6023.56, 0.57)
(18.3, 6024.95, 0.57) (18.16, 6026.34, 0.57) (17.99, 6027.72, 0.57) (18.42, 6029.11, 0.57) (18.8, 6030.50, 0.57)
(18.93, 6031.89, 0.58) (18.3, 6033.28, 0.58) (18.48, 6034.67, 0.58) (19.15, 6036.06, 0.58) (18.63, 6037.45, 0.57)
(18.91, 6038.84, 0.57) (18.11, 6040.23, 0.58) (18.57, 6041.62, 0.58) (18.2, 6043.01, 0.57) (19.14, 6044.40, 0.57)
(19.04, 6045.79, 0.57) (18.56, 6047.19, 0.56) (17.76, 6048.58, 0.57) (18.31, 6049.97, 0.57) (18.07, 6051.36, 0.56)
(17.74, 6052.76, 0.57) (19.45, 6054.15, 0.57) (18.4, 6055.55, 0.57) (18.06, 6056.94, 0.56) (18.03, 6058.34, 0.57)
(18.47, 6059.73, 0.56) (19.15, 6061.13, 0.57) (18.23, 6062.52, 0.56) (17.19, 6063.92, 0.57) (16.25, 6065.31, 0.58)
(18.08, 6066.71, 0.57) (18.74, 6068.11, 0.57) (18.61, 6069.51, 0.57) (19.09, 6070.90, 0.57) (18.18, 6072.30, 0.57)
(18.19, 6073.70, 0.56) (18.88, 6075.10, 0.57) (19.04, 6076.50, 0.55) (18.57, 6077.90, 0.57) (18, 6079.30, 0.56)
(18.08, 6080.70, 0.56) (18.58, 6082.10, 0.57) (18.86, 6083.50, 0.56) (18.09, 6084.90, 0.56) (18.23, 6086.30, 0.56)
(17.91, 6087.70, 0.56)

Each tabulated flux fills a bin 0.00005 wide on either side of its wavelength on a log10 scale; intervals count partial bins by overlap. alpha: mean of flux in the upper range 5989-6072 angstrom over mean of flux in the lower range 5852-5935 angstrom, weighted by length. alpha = 1.1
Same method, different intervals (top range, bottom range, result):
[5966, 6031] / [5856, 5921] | 1.09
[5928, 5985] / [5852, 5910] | 1.11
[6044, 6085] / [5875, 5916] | 1.15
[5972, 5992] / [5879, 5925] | 1.15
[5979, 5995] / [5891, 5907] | 1.23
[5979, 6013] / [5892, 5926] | 1.08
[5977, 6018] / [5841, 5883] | 1.01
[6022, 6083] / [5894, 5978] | 1.03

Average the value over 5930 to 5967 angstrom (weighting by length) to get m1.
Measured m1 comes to 18.3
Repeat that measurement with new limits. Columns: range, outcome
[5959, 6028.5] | 18.2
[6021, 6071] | 18.3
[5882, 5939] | 16.5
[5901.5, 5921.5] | 18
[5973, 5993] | 18.5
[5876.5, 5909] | 15.3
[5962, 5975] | 18.6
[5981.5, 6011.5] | 18.2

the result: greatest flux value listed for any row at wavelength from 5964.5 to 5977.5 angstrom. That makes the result 19.02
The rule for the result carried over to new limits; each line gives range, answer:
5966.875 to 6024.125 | 19.46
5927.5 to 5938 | 19.75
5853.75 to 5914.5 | 20.11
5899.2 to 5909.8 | 18.68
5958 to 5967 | 19.52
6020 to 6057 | 19.45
